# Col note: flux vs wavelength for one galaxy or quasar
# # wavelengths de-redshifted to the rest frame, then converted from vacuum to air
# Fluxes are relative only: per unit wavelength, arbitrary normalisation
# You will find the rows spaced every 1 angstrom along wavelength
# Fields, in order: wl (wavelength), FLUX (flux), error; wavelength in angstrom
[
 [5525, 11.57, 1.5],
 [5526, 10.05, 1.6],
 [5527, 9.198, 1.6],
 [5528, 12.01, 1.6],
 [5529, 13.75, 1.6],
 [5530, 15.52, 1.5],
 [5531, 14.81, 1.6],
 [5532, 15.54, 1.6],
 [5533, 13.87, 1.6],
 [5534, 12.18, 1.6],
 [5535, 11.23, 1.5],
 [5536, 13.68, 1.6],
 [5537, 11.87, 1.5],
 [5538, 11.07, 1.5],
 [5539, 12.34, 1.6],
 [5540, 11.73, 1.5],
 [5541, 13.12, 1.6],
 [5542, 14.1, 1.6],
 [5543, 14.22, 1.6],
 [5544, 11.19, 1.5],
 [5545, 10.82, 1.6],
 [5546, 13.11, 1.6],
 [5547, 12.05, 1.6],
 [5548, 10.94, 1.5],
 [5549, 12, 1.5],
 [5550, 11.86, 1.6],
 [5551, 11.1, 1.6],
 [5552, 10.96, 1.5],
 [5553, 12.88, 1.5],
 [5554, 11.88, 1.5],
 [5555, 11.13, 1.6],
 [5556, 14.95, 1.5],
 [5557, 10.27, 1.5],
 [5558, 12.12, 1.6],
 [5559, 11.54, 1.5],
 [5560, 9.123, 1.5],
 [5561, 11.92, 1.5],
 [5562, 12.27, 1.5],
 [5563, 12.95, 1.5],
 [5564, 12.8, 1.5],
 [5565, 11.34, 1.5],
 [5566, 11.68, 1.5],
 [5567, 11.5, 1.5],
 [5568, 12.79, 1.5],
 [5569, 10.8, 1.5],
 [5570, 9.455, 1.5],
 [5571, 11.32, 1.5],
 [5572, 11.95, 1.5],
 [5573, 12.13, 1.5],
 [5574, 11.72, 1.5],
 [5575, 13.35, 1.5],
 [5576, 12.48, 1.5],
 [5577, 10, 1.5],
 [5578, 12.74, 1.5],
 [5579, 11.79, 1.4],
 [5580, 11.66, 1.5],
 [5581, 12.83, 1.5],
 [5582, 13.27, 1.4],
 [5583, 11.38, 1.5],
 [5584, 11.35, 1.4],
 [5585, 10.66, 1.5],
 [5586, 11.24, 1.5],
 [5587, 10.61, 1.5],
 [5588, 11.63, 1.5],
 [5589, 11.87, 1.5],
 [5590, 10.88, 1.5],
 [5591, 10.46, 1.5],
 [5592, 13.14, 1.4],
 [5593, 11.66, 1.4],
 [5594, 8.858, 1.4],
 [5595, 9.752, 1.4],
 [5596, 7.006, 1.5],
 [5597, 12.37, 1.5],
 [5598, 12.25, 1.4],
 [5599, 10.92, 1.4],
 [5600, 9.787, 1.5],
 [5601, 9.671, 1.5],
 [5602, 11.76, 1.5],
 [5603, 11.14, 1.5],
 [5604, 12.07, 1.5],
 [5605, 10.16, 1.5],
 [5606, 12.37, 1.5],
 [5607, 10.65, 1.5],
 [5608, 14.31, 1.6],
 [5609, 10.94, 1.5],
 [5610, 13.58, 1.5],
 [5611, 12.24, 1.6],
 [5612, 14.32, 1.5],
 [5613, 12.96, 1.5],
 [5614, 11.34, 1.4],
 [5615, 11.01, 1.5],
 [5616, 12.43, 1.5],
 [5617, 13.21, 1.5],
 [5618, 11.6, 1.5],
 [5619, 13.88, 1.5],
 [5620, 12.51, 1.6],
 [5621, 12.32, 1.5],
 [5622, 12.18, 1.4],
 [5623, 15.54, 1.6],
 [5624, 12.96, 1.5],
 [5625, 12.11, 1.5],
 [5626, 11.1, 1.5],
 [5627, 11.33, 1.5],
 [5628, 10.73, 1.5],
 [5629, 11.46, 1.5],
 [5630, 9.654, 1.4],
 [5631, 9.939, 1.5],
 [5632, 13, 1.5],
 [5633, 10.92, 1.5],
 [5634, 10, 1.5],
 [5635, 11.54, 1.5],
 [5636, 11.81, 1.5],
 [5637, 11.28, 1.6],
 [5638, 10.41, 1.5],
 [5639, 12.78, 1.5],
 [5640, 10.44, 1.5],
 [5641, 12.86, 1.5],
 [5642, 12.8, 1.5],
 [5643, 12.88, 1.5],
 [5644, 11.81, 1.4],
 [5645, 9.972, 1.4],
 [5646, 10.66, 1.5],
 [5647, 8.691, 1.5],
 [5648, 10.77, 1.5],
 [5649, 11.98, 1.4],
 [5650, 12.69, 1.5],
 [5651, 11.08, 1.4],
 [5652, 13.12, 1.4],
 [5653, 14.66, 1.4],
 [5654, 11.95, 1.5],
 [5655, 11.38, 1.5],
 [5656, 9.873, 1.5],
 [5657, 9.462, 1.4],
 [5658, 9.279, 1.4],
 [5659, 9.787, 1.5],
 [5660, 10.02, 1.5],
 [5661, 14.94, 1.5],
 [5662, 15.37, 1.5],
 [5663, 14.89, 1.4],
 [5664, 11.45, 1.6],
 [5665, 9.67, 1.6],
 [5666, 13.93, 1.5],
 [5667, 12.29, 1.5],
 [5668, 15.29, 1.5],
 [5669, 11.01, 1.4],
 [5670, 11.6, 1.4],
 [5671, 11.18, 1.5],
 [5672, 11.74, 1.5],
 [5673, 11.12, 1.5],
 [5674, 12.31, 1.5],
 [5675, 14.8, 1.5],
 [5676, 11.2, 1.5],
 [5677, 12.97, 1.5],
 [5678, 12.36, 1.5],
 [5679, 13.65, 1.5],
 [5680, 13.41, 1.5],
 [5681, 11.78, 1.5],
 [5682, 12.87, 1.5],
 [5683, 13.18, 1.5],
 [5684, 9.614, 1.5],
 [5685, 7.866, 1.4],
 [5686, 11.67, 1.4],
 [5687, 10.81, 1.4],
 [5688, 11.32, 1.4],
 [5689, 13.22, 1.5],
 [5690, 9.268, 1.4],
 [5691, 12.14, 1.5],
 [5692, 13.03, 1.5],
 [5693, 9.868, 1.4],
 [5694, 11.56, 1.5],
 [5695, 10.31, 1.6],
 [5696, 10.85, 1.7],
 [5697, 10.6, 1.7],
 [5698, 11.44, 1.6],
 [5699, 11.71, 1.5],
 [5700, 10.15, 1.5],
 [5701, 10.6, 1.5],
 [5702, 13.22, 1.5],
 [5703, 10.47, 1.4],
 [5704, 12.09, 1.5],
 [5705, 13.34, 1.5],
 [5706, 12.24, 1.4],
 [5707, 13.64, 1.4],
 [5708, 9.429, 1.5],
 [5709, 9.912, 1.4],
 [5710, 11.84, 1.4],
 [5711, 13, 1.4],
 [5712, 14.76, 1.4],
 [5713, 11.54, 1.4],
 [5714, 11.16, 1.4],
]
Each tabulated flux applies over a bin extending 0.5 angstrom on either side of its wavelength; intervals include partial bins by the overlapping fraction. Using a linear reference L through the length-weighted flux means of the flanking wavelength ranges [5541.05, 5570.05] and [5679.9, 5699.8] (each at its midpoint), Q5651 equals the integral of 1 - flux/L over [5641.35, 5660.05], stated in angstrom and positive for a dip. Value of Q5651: 0.3 angstrom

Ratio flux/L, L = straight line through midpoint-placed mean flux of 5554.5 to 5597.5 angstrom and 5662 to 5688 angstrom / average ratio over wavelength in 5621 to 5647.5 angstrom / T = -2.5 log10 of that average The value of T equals 0.035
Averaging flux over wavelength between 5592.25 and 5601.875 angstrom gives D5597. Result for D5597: 10.4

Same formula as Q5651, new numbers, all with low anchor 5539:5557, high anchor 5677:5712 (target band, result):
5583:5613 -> 1.7 angstrom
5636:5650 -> 0.5 angstrom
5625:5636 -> 0.7 angstrom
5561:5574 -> 0.4 angstrom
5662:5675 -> -0.8 angstrom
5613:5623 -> -0.5 angstrom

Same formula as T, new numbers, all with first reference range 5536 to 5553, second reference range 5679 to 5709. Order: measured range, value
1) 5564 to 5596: 0.047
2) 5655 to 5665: 0.003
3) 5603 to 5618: -0.035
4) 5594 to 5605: 0.126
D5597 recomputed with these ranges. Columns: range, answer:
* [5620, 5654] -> 11.7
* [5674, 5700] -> 11.6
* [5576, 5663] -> 11.6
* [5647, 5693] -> 11.9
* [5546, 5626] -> 11.8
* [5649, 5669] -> 12.1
